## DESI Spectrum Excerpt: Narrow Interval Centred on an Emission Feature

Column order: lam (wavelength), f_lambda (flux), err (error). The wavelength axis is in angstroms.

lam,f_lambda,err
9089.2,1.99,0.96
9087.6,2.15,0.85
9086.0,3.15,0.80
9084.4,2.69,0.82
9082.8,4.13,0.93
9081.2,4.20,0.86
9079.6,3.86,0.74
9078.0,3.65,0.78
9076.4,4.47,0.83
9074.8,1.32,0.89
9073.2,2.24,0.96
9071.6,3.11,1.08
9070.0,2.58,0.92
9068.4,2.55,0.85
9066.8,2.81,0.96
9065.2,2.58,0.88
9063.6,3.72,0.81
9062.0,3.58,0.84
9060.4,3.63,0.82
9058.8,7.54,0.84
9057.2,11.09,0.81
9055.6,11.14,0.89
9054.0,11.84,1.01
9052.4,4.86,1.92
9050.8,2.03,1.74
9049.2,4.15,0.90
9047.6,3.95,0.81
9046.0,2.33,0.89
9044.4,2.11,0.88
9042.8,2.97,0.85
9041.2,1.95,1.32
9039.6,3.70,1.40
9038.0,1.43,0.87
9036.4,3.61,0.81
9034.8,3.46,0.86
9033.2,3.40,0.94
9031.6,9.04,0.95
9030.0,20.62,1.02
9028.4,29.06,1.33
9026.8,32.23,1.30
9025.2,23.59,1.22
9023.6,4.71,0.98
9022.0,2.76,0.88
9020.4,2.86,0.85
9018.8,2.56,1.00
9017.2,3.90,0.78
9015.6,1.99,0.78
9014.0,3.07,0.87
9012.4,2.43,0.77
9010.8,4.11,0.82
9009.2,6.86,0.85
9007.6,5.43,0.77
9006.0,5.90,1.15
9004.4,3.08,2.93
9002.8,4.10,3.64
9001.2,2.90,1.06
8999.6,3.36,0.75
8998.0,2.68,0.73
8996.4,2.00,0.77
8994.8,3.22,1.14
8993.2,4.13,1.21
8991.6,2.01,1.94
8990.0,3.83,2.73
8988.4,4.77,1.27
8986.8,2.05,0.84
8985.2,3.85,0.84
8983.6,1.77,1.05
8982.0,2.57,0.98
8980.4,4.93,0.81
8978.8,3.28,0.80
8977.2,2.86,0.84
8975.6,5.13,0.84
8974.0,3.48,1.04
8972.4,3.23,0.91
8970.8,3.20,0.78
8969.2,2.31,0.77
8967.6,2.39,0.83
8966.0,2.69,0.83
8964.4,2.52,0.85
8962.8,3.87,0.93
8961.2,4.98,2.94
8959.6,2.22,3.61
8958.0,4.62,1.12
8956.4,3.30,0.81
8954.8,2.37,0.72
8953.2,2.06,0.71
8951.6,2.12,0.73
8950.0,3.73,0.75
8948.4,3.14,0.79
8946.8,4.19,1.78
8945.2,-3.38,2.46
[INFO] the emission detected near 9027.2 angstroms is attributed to H-alpha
